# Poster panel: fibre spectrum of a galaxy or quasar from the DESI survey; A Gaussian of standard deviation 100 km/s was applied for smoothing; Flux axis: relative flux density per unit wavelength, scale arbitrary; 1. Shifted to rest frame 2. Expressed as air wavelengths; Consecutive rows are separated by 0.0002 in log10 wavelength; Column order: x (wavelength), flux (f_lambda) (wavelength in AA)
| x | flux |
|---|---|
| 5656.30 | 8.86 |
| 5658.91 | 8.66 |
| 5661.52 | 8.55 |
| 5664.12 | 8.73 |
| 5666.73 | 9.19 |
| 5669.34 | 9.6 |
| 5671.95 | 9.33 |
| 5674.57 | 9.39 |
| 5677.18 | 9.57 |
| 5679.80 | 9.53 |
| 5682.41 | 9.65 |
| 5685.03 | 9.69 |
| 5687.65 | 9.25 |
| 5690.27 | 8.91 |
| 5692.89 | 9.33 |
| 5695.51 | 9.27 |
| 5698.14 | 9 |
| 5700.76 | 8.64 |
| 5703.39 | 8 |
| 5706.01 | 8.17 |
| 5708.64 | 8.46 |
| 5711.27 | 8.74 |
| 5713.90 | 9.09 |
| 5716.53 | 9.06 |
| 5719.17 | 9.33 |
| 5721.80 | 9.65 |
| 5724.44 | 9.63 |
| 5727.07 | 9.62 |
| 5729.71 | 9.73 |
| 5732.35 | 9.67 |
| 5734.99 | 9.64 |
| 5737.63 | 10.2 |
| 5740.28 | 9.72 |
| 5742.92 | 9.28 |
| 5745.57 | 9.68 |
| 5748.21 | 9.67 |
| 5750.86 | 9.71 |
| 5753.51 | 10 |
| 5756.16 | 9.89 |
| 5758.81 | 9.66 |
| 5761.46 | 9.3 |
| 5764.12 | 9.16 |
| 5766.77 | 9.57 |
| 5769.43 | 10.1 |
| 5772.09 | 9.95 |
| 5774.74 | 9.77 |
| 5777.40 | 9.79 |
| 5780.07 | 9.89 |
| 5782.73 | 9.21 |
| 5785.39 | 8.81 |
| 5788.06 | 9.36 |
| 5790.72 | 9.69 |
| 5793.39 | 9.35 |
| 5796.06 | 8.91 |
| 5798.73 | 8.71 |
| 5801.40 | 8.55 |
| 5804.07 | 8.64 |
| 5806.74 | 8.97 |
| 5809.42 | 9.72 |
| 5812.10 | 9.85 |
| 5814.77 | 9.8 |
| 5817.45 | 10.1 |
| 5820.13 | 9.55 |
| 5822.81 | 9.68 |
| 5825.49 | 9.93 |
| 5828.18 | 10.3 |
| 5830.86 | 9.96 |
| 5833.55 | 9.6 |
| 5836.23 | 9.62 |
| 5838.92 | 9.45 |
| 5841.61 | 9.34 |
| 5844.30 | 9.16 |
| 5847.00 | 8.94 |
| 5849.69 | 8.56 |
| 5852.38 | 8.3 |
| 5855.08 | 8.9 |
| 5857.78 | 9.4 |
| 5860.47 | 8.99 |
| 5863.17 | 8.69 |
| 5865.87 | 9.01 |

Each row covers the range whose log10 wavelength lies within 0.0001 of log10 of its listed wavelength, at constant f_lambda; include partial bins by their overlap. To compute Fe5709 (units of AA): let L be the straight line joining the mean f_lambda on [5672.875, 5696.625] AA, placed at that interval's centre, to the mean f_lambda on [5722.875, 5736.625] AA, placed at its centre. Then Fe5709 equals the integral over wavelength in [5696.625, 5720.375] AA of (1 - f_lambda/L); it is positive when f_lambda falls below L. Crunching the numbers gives 2.0 AA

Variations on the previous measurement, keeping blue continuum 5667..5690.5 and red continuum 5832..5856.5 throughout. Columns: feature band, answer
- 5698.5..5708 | 1.05 AA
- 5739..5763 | -0.92 AA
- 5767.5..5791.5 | -0.98 AA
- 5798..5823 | -0.51 AA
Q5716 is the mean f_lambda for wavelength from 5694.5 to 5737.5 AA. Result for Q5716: 9.14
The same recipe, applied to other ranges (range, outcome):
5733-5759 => 9.75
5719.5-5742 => 9.71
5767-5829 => 9.5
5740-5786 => 9.63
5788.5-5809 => 9.03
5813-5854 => 9.49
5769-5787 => 9.62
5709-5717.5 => 8.91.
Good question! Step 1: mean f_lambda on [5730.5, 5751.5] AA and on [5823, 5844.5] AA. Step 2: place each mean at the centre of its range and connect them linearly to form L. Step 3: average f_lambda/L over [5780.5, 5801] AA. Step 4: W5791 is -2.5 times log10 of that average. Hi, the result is 0.062 mag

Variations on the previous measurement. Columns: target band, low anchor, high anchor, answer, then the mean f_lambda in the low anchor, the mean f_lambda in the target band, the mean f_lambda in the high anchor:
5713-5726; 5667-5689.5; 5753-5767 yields 0.018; 9.47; 9.37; 9.58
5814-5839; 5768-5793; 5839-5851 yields -0.070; 9.61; 9.82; 9.05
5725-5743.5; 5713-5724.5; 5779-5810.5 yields -0.048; 9.33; 9.71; 9.14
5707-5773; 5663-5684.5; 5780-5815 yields -0.028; 9.39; 9.53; 9.21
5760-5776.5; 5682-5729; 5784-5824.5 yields -0.048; 9.08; 9.65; 9.32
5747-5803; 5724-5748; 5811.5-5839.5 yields 0.030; 9.69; 9.47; 9.81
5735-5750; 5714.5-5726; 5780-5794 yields -0.036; 9.4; 9.7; 9.34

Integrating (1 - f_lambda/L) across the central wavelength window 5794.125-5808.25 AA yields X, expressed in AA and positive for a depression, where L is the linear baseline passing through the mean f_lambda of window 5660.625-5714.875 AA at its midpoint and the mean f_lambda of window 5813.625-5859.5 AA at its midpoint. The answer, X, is 0.84 AA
